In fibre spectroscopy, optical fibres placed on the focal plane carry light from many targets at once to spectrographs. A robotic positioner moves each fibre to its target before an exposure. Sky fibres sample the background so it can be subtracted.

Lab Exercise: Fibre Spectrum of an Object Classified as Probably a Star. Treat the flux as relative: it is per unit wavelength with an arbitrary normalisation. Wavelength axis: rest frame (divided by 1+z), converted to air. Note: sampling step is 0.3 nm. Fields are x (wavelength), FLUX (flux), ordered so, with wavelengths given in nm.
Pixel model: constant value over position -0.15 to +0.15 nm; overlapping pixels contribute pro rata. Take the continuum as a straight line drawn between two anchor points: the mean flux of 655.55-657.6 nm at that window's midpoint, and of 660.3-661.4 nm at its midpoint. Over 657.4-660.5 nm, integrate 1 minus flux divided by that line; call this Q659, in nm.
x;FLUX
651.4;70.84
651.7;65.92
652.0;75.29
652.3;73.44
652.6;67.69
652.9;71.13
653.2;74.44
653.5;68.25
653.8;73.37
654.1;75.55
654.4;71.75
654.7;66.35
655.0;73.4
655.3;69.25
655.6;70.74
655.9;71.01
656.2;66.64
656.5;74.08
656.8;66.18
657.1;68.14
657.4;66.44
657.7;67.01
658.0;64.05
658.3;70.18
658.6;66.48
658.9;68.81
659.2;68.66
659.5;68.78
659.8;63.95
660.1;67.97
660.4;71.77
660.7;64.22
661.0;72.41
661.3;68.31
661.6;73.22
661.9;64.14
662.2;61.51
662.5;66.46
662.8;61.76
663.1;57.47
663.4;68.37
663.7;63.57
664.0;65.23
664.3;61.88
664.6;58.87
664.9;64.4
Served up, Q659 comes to 0.062 nm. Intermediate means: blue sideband 68.9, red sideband 69.1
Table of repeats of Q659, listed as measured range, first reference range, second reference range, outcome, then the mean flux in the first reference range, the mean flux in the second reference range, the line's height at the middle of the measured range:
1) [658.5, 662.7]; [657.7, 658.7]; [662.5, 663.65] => -0.161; 66.9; 63.1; 65.1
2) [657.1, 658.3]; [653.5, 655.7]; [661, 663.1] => 0.040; 71.3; 65.8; 69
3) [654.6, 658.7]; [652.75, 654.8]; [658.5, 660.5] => 0.072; 71.7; 68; 69.8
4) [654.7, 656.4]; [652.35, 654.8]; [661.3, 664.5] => -0.004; 71.3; 64.5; 69.8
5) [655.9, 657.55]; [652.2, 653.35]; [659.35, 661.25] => 0.030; 71.6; 68.2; 69.8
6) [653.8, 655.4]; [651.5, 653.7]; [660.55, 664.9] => -0.041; 70.9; 64.8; 69.7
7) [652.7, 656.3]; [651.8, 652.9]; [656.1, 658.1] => -0.059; 71.7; 67.6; 69.9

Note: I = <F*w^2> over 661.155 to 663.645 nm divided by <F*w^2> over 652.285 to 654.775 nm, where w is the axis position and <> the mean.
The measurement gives 0.9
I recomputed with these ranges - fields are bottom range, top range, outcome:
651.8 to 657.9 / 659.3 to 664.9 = 0.95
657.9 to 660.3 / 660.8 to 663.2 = 0.98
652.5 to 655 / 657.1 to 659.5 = 0.96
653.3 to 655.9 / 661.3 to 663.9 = 0.93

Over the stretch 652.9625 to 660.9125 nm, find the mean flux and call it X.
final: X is 69.2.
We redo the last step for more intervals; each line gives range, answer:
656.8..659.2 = 67.3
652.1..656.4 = 71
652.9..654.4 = 72.6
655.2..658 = 68.6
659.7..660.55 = 68.1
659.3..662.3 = 67.7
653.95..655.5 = 71.2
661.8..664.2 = 63.5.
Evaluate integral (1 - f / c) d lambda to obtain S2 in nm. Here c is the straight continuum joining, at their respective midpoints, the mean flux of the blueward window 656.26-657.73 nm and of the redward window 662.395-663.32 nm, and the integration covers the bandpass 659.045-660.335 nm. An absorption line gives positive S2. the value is -0.04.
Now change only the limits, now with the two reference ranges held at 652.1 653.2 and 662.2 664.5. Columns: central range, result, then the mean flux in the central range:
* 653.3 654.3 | -0.027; 72.5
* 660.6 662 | -0.084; 68.8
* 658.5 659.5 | -0.024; 68.2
